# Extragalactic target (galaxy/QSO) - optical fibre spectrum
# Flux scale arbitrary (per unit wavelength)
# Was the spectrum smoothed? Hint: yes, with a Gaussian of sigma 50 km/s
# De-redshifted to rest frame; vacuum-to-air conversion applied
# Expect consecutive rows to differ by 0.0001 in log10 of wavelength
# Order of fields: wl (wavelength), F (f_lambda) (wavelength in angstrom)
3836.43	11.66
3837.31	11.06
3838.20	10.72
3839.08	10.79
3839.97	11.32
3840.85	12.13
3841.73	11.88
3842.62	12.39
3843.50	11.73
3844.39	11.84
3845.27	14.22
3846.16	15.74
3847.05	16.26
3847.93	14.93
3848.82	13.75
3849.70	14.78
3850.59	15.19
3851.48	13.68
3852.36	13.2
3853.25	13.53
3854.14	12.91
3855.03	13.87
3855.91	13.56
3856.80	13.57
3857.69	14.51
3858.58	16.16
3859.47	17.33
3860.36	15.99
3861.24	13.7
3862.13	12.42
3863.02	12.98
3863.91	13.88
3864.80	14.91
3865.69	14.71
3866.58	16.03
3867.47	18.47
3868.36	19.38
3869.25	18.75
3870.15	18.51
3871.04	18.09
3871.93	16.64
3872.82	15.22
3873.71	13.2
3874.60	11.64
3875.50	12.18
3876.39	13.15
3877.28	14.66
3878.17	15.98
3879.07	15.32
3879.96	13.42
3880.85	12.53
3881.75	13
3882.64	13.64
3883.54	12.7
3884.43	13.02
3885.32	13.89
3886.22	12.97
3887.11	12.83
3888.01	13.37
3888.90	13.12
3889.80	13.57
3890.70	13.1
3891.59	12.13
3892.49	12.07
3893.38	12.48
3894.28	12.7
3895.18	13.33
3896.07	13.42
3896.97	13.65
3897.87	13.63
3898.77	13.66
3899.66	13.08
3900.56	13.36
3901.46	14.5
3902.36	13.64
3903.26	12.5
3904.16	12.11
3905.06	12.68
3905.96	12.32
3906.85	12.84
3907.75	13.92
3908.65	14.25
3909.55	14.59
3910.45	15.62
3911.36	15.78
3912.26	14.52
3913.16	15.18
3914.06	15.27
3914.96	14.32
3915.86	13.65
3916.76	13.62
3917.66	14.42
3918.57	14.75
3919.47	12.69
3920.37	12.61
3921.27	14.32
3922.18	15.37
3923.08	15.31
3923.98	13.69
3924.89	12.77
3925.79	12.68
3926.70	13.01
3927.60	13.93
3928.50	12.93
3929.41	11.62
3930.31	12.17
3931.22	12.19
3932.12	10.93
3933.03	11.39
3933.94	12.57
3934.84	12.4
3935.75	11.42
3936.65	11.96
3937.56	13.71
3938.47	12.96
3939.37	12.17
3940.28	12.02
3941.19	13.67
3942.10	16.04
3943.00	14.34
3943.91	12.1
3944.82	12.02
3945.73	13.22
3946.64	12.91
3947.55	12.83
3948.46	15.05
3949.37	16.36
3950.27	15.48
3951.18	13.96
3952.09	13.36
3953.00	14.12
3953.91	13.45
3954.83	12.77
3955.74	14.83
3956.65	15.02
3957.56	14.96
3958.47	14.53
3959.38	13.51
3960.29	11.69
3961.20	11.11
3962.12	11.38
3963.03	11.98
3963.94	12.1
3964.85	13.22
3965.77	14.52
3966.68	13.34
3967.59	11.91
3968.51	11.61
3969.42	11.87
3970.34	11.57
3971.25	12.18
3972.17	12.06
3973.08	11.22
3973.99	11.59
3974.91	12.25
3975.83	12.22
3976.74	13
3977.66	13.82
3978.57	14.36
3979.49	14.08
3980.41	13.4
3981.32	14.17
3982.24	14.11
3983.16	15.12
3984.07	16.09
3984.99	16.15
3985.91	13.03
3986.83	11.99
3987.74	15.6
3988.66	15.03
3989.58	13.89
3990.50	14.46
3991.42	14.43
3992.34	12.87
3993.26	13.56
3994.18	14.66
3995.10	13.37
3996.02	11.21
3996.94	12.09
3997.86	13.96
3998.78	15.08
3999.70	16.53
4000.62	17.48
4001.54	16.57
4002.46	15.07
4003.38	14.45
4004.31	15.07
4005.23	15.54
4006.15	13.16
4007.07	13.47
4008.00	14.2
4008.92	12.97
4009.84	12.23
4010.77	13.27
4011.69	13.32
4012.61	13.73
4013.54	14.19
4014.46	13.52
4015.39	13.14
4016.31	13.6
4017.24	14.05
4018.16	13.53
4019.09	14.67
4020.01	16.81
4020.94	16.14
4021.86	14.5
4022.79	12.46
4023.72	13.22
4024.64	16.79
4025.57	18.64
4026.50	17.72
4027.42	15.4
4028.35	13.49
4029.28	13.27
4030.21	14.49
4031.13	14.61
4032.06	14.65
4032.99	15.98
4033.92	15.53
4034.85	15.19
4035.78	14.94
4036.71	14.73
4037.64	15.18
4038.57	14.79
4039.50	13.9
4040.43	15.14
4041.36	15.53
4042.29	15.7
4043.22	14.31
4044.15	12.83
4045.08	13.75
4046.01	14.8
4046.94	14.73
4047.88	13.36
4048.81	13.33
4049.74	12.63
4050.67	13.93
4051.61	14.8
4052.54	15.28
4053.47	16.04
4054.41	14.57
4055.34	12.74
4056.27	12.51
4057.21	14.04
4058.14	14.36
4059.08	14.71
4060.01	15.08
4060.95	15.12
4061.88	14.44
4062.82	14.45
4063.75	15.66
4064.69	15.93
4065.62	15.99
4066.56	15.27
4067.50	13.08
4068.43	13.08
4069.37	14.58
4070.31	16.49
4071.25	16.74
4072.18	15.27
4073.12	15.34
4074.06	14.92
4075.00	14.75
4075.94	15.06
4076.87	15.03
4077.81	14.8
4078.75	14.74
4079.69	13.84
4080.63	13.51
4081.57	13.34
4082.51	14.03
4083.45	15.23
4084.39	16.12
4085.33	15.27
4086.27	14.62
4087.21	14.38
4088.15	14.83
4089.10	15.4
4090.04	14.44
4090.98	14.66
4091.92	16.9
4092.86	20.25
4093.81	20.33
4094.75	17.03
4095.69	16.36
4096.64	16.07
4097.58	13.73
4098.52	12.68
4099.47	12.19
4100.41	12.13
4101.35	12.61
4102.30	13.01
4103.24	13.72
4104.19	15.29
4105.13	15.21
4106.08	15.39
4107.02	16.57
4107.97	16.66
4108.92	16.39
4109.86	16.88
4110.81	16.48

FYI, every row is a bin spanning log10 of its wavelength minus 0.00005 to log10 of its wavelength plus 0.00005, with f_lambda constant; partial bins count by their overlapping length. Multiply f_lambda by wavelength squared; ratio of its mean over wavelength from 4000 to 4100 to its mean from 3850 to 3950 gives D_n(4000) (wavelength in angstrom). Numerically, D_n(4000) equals 1.15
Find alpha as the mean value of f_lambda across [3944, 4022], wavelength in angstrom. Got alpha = 13.7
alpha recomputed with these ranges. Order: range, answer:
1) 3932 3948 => 12.7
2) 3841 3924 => 14.1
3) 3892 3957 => 13.5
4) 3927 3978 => 12.9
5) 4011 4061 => 14.5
